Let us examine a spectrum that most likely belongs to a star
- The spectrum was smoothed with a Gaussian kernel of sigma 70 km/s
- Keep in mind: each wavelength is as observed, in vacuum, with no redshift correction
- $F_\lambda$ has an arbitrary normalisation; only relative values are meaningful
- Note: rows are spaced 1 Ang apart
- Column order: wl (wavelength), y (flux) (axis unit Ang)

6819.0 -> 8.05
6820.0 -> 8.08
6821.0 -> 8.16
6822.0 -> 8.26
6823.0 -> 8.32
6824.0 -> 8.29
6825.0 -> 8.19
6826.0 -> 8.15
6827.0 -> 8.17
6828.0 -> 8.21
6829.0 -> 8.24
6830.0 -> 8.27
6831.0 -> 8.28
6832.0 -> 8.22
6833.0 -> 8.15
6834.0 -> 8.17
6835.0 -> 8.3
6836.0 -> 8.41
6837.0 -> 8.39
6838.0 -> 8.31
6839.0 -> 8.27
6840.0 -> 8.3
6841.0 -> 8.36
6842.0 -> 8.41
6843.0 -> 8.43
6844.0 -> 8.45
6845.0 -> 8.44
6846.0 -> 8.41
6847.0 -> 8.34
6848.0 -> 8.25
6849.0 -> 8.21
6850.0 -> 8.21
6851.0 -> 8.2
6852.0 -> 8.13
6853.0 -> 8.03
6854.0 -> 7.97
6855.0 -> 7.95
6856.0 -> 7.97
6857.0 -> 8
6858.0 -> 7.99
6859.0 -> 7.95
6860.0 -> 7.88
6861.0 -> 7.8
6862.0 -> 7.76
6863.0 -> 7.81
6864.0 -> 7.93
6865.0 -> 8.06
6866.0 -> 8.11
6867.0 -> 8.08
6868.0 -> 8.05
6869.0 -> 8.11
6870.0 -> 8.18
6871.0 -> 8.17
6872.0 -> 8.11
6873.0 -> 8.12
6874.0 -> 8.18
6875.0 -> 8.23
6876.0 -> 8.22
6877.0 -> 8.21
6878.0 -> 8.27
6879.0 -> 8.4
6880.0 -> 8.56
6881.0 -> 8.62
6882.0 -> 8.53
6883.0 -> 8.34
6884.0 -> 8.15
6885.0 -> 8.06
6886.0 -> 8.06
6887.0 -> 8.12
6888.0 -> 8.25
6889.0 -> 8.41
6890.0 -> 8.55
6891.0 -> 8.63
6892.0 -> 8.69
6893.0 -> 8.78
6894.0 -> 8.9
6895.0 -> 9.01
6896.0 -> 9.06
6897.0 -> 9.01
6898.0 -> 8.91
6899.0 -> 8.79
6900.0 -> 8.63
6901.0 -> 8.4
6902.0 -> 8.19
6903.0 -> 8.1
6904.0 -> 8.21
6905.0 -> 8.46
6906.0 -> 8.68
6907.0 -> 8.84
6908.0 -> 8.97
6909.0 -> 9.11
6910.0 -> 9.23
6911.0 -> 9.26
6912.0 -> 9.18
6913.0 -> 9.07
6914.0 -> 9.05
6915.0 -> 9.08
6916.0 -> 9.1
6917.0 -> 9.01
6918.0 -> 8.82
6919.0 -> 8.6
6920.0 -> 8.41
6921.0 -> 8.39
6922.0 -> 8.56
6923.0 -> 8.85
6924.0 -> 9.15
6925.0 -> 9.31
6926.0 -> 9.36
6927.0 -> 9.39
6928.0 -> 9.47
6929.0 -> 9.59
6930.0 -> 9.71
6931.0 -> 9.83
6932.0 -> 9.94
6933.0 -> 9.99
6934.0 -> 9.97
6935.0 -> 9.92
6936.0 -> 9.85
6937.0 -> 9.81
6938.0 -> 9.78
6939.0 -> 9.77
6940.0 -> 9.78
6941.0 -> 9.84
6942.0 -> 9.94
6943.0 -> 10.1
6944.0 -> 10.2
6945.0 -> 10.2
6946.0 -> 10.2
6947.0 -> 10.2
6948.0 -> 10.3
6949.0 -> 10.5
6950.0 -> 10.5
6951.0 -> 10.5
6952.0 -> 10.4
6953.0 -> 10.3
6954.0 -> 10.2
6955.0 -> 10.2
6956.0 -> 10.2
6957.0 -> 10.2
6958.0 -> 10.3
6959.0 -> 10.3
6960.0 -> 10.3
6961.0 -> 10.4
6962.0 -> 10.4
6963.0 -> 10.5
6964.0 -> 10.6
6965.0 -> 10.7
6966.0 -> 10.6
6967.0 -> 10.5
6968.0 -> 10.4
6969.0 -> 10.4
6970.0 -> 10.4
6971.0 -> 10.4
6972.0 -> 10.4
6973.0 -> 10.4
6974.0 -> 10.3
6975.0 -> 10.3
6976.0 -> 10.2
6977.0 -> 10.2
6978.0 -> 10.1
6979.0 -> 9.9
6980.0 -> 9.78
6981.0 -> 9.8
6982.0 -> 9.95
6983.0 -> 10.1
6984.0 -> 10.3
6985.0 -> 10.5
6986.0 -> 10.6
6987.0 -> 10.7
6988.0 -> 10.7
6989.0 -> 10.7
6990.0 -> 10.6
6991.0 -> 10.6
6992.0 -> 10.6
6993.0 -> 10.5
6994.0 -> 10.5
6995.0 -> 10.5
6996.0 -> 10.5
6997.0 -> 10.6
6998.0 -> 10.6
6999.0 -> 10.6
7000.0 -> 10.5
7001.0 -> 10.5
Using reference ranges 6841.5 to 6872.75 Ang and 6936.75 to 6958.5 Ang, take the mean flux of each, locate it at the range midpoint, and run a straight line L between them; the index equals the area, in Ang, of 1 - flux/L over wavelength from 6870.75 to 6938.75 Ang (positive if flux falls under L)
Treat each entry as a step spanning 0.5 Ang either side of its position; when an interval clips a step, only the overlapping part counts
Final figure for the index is 2.6 Ang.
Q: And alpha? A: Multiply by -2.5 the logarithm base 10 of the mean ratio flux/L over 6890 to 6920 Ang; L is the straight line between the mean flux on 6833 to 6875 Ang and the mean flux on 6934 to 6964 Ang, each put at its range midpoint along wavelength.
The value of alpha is 0.05 mag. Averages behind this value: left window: 8.15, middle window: 8.81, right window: 10.2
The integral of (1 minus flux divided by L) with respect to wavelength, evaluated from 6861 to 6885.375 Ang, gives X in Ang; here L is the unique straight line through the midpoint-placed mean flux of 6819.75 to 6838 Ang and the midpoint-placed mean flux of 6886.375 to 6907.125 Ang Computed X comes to 0.9 Ang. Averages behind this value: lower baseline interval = 8.24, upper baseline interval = 8.59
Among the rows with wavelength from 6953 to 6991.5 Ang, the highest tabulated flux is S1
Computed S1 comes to 10.7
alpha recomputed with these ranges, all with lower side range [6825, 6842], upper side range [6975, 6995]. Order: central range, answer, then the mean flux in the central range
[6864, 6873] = 0.08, 8.1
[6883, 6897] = 0.06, 8.52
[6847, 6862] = 0.07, 8.04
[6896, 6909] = 0.07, 8.64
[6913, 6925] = 0.07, 8.85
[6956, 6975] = -0.04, 10.4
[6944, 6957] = -0.05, 10.3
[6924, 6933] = 0.00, 9.57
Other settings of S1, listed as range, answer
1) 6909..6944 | 10.2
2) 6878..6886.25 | 8.62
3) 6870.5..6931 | 9.83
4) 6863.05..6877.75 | 8.23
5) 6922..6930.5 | 9.71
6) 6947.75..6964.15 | 10.6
